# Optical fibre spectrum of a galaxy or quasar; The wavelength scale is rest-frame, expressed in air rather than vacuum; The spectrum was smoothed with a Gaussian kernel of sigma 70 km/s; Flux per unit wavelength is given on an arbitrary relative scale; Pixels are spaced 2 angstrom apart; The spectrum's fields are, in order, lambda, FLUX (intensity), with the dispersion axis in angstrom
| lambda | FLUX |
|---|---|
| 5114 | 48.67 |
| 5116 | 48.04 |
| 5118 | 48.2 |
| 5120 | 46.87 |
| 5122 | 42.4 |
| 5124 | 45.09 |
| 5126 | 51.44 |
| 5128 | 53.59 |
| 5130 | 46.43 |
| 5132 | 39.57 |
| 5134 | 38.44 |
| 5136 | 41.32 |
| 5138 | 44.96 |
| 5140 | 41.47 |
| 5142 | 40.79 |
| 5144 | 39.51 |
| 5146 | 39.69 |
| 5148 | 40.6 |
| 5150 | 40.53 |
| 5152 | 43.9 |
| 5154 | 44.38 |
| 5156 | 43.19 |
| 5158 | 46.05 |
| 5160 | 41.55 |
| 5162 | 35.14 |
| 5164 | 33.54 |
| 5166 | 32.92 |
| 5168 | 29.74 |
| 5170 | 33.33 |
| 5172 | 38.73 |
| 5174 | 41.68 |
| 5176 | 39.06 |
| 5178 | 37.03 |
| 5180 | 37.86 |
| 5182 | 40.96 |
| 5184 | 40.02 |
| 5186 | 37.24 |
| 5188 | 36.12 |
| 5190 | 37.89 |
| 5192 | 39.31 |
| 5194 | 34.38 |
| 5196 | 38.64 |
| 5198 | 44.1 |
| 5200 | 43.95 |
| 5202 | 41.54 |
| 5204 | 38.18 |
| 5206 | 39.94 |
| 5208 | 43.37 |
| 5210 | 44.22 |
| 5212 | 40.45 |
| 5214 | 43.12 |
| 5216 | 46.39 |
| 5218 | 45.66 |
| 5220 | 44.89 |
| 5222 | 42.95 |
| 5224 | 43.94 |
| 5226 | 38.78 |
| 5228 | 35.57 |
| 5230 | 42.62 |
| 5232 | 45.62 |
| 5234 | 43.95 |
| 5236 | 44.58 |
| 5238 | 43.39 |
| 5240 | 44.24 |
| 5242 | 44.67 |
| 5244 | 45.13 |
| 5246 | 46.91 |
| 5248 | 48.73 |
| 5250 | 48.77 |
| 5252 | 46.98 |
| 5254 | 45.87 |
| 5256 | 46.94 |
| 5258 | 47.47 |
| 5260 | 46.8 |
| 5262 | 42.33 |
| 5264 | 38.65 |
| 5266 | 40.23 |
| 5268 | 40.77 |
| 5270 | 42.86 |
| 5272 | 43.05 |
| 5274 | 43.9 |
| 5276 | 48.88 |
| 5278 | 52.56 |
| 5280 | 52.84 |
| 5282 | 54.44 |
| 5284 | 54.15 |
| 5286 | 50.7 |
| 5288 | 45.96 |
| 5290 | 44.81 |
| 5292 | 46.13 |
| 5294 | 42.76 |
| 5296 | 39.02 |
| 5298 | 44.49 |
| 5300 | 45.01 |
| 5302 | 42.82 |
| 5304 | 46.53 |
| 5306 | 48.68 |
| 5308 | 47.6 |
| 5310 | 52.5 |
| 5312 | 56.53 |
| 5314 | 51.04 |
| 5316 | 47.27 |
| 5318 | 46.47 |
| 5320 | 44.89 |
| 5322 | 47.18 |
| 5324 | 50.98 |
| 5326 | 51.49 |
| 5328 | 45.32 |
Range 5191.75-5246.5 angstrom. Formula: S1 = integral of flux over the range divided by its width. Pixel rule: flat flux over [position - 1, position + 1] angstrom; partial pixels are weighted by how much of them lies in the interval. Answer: 42.5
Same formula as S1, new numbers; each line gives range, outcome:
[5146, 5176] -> 39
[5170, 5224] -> 40.6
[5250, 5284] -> 46.2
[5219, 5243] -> 42.9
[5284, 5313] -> 46.9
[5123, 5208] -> 40.4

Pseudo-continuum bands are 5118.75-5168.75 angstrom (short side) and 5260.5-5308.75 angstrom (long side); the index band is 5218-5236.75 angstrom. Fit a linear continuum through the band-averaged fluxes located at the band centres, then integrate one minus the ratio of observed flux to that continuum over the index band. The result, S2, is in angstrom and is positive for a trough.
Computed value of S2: 0.64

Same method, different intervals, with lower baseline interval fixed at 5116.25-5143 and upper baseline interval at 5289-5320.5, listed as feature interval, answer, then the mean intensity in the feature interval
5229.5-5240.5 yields 0.43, 44.1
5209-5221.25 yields 0.43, 44.1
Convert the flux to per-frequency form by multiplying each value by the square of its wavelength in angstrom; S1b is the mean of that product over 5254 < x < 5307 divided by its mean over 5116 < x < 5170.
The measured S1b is 1.15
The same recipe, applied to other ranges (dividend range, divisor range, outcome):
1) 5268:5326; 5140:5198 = 1.29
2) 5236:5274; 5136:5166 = 1.14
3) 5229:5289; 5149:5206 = 1.22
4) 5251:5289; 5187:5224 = 1.15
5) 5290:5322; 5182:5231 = 1.18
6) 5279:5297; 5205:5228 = 1.15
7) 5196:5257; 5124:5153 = 1.05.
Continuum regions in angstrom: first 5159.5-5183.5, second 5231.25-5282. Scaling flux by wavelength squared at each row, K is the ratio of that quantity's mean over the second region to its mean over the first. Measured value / 1.28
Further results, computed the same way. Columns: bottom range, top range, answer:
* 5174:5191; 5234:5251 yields 1.22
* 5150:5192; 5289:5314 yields 1.27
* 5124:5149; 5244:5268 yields 1.10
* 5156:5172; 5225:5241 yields 1.19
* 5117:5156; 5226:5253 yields 1.06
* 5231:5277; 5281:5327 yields 1.09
